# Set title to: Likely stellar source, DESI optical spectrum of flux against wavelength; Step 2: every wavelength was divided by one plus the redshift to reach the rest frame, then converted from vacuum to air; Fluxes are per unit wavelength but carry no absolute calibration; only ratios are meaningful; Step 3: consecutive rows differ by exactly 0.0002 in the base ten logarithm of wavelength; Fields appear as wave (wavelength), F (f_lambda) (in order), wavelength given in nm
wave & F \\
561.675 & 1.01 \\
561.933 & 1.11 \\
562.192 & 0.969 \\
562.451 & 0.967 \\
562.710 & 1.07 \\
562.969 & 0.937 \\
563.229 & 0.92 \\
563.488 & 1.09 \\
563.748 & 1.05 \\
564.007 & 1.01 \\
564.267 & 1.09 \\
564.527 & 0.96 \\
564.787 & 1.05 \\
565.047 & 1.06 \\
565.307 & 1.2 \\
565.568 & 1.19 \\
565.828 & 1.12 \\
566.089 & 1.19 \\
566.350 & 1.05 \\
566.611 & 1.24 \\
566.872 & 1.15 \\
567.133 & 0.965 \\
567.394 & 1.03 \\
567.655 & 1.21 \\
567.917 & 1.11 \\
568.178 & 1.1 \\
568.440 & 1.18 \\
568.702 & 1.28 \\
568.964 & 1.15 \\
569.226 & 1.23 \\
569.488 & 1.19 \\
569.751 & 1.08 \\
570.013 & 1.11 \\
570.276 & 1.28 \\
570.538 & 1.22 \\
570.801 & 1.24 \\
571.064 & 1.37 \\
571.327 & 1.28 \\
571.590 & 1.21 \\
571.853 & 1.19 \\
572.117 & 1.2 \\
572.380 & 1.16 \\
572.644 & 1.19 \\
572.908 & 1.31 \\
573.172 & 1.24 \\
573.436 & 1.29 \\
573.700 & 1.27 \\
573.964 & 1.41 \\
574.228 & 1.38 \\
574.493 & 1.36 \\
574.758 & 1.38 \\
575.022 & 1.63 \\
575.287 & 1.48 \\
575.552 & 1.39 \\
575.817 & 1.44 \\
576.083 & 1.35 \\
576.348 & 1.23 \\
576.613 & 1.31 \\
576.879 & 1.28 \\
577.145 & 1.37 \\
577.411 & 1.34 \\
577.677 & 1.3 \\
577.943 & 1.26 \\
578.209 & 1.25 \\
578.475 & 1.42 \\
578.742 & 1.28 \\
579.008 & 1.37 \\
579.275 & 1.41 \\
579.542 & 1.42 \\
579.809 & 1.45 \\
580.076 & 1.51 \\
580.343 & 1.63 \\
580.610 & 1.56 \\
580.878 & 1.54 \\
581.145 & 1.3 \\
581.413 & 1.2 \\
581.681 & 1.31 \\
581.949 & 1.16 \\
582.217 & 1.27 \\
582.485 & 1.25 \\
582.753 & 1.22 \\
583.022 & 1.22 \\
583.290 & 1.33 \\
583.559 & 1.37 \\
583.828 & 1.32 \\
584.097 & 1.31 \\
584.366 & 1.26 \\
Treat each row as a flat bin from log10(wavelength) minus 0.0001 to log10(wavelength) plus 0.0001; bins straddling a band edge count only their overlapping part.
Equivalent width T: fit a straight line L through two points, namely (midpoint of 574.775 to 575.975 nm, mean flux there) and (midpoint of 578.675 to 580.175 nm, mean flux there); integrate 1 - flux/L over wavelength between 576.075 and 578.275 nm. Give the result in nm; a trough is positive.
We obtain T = 0.22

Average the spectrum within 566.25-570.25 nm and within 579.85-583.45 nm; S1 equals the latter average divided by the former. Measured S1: 1.2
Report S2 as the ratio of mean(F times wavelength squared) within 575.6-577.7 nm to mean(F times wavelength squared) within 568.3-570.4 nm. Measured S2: 1.15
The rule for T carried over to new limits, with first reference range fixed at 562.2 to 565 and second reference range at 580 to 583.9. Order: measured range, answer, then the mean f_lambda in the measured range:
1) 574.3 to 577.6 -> -0.383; 1.38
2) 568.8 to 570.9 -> -0.115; 1.19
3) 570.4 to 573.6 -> -0.213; 1.24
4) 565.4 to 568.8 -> -0.197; 1.14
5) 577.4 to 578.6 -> -0.036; 1.31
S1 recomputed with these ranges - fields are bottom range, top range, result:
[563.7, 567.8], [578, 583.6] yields 1.23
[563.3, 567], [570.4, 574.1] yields 1.14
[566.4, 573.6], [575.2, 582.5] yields 1.14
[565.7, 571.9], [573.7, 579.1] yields 1.16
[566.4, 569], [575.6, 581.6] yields 1.21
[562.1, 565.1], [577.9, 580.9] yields 1.41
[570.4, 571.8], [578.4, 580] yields 1.11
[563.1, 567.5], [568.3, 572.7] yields 1.12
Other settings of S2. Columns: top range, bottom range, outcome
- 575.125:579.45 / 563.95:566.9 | 1.26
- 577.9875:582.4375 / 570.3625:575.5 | 1.08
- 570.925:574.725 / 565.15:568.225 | 1.16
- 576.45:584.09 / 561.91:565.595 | 1.37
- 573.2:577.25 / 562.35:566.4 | 1.34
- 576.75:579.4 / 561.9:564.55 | 1.38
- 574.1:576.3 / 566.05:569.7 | 1.27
